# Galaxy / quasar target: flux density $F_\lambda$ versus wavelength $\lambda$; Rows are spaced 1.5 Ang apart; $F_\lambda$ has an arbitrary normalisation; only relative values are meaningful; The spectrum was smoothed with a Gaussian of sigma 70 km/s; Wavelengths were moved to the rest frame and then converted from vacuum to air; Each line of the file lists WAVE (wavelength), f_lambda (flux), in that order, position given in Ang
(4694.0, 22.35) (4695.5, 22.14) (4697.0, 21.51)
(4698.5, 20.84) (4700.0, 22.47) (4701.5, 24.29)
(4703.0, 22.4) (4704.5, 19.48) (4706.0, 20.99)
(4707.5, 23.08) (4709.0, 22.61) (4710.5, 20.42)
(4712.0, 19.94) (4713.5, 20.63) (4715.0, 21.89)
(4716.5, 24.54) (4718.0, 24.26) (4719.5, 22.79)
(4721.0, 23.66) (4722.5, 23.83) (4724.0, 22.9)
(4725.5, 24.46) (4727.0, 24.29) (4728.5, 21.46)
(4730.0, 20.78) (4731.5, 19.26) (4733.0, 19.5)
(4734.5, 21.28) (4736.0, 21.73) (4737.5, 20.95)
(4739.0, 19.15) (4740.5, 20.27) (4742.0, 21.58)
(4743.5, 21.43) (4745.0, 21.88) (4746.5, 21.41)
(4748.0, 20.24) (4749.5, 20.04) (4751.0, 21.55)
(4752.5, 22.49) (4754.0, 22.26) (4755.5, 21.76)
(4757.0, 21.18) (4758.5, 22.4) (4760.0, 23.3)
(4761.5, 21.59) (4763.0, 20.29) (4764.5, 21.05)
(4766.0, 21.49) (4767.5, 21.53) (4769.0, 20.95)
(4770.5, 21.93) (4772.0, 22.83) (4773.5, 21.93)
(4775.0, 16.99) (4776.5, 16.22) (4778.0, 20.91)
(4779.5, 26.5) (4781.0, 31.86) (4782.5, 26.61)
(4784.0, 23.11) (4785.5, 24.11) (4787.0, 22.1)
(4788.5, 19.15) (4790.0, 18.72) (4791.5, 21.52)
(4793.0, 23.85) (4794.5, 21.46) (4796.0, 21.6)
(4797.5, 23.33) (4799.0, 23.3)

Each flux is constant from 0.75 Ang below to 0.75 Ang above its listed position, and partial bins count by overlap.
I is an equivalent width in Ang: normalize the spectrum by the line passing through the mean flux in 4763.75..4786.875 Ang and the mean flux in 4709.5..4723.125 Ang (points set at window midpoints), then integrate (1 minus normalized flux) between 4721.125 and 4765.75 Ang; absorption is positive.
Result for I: 1.82 Ang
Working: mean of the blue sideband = 22.4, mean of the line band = 21.6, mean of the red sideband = 22.5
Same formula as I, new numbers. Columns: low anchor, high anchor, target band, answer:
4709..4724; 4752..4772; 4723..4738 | 0.36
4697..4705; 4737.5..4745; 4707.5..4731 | -1.26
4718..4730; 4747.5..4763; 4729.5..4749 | 1.50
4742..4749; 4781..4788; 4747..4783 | 1.54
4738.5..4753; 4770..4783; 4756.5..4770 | 0.30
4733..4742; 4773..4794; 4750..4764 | -0.28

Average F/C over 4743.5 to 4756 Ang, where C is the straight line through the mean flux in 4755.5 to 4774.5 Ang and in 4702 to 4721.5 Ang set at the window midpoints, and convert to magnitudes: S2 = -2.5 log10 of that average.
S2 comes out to 0.02 mag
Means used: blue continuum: 22.1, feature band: 21.4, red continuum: 21.6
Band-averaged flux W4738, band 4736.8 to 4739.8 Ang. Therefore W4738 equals 20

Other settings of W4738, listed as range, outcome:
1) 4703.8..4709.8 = 21.5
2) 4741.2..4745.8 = 21.6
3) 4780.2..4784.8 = 27.2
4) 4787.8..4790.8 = 19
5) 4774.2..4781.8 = 22.5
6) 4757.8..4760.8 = 22.8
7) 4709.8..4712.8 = 20.2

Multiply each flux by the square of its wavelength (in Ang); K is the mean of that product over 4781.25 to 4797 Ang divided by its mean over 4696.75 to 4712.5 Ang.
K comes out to 1.08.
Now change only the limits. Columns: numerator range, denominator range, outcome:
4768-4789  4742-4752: 1.08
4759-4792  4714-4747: 1.02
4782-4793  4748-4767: 1.04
